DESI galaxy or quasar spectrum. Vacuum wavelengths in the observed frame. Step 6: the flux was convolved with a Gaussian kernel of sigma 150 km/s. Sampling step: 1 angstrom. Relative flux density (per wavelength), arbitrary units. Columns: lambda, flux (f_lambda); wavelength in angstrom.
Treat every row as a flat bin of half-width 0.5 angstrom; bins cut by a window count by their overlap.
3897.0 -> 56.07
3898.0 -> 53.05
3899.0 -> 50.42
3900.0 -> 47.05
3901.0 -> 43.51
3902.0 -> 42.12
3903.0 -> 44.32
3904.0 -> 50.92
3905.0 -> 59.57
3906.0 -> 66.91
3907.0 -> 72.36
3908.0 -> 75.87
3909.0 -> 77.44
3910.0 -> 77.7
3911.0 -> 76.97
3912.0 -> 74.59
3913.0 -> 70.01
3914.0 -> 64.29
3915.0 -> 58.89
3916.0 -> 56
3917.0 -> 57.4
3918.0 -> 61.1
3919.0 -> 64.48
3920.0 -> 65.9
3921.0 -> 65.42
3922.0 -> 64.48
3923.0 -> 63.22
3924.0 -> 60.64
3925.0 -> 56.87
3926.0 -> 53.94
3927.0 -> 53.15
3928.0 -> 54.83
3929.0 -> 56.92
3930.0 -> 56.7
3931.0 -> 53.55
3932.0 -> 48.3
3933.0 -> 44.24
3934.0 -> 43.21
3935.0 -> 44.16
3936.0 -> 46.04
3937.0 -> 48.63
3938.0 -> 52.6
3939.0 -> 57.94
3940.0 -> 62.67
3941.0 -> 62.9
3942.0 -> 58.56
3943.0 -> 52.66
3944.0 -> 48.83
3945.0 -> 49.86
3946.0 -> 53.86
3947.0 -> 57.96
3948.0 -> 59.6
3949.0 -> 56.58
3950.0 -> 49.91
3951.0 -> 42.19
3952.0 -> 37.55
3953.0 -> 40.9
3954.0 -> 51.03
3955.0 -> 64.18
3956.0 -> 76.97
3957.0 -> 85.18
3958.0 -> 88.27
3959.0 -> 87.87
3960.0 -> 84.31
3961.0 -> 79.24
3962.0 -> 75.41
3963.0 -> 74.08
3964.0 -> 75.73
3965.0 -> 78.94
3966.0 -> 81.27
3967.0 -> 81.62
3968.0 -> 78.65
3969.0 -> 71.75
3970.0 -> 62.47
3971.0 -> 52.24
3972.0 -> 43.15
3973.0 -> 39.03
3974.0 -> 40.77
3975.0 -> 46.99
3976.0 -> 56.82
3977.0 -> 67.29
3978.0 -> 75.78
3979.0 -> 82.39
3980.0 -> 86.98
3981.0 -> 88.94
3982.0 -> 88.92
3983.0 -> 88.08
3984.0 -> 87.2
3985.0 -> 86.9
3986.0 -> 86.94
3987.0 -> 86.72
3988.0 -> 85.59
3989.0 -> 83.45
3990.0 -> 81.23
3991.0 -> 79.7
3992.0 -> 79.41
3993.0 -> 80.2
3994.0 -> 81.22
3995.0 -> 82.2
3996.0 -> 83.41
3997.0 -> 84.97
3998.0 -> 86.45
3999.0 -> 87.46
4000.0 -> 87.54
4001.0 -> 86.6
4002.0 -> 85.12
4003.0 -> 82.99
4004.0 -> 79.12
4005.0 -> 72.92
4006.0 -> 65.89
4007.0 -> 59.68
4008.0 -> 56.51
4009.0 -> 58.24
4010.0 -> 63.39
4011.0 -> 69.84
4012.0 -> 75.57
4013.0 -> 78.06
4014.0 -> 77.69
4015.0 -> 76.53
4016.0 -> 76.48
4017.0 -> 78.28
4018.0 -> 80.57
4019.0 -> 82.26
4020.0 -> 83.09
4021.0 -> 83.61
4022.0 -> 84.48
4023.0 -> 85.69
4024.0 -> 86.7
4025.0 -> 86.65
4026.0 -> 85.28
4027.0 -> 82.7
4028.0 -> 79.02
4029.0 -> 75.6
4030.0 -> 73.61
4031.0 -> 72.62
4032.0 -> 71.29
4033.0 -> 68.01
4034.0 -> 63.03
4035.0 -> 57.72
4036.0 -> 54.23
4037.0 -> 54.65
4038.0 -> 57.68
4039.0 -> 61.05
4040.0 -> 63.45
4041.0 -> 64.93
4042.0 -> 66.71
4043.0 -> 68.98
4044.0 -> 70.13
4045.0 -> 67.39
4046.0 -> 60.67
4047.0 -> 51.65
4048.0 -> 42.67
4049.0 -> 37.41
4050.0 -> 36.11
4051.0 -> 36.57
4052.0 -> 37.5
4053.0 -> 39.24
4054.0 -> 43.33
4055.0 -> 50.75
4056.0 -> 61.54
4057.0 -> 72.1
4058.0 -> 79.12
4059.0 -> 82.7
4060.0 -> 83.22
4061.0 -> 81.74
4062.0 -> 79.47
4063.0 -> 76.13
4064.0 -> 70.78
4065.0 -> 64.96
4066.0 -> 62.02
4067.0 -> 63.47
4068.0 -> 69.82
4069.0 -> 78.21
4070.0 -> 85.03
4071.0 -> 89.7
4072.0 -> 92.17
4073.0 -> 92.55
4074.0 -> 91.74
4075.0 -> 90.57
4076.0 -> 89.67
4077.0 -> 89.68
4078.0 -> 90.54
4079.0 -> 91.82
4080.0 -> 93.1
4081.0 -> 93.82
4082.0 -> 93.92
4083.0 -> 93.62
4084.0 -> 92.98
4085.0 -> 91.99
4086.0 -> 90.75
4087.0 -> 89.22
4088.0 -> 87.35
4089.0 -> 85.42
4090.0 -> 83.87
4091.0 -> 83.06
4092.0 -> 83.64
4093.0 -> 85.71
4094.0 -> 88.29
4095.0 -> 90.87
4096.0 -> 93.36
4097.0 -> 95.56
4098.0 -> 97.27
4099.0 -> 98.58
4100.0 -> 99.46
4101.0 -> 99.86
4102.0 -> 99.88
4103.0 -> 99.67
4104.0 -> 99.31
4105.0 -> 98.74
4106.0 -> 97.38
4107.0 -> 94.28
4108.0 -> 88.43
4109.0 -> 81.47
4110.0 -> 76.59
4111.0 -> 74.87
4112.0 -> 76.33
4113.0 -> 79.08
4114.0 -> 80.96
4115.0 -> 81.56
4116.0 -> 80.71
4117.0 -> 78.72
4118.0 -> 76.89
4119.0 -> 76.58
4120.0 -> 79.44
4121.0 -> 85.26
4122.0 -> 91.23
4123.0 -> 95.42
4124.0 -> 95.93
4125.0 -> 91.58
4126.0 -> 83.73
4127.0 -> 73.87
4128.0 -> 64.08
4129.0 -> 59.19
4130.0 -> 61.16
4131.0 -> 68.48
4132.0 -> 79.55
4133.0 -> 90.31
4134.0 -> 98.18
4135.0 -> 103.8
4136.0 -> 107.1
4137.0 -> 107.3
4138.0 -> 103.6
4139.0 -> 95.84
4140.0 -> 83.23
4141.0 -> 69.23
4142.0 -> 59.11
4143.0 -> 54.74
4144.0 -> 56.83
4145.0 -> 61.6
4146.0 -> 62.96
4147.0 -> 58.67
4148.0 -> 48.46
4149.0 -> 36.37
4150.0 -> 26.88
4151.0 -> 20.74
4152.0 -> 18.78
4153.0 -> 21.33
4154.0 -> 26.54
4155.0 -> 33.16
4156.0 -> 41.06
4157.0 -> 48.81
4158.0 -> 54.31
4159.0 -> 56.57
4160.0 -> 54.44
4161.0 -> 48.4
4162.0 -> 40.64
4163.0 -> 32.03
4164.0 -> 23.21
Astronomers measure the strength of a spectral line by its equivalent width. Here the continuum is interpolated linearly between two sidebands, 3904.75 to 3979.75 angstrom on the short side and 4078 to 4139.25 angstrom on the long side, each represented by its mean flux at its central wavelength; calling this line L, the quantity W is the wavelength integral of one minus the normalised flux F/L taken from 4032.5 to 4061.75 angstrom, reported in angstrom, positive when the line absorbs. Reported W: 7.2 angstrom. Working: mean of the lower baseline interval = 62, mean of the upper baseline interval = 88.2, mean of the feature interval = 59.3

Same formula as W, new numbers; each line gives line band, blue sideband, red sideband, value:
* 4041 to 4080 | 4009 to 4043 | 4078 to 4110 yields 6.3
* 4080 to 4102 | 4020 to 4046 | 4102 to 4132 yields -3.4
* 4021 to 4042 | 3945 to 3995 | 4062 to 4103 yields 2.2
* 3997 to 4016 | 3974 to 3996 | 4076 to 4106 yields 1.5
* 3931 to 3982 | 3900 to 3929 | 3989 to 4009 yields 5.9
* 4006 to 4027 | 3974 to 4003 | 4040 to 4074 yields -0.5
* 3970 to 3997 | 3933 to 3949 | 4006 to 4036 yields -4.2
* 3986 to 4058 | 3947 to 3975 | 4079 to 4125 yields 3.6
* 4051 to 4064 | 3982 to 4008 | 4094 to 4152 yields 2.6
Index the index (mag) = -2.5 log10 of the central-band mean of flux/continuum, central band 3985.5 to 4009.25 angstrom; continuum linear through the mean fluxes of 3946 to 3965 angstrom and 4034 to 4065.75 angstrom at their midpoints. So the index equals -0.24 mag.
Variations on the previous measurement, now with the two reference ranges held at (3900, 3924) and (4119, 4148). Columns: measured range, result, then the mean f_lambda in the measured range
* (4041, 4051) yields 0.30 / 55.2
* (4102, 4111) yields -0.18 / 91.5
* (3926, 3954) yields 0.25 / 51.7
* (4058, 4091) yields -0.13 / 84.6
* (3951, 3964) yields -0.05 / 69.5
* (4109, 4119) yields -0.01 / 78.5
